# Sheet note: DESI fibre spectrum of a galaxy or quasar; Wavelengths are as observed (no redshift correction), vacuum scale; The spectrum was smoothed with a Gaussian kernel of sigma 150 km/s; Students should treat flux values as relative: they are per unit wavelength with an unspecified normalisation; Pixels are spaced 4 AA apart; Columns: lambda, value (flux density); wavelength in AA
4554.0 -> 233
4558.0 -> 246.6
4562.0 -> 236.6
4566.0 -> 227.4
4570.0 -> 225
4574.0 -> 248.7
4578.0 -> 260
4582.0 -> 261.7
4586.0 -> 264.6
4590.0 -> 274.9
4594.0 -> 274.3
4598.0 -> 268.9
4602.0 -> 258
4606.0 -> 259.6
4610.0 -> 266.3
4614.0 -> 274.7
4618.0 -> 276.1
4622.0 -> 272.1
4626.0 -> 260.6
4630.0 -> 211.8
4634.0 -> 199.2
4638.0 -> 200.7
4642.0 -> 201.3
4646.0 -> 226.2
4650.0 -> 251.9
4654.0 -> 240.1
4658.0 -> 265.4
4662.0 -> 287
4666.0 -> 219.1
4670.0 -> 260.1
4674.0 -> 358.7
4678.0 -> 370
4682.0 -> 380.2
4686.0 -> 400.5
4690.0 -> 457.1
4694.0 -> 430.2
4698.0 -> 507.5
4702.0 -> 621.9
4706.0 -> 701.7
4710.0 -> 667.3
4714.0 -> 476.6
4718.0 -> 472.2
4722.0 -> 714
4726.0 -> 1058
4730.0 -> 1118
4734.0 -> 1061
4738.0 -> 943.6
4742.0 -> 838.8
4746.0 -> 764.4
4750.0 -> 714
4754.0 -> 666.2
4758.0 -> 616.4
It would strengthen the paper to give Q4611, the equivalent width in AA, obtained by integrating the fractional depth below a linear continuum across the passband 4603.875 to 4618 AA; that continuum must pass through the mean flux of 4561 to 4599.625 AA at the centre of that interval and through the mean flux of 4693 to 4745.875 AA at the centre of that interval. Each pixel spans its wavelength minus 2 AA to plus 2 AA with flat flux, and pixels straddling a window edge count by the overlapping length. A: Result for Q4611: 3.7 AA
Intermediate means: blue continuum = 255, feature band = 268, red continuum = 746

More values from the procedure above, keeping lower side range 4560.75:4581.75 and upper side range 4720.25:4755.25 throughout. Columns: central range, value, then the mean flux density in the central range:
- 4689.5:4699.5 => 3.5 AA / 464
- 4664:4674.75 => 6.1 AA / 270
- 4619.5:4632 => 5.6 AA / 249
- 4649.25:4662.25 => 7.1 AA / 258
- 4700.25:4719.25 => 4.4 AA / 592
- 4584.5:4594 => 1.2 AA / 271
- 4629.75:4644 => 8.4 AA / 202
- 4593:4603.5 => 2.4 AA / 267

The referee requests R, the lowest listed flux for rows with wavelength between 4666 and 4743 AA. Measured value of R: 219.1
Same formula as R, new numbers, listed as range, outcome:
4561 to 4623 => 225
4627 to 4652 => 199.2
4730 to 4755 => 666.2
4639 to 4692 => 201.3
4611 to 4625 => 272.1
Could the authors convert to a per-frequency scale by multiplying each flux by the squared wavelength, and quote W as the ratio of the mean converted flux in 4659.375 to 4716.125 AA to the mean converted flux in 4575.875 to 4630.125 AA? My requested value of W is 1.71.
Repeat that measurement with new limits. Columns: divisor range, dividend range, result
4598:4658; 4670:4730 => 2.34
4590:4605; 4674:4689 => 1.49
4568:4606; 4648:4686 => 1.19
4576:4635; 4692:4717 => 2.26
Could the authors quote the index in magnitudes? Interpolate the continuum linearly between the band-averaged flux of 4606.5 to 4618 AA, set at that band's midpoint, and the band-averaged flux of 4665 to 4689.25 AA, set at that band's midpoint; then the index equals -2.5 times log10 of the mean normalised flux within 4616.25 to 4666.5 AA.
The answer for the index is 0.25 mag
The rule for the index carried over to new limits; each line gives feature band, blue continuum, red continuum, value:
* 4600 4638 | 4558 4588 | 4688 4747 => 0.486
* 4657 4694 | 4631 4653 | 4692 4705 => 0.197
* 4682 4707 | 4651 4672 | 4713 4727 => -0.021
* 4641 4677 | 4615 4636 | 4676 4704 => 0.330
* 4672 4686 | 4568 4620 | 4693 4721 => 0.293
